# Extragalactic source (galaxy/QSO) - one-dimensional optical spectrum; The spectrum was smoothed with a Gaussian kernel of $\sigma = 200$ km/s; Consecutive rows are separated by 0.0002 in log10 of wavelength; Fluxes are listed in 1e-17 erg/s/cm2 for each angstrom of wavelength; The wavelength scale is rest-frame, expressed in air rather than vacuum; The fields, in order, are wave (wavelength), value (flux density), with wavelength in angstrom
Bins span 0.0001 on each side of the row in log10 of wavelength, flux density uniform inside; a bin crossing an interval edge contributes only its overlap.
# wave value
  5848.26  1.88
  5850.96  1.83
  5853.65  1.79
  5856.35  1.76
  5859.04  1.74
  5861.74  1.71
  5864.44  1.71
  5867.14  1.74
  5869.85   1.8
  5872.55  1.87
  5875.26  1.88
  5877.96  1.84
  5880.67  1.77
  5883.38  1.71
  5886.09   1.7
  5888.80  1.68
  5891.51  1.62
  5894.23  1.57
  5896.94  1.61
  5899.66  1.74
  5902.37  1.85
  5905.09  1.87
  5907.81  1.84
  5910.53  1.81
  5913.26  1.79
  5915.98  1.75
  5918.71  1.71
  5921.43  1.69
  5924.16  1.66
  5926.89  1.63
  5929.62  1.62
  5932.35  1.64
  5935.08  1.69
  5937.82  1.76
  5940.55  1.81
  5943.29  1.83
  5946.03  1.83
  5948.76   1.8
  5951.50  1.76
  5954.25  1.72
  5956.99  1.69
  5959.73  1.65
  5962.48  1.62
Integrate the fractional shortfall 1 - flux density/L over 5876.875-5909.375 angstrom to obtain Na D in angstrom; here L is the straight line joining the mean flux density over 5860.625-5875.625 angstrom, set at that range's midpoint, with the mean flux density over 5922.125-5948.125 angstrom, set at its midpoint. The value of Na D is 0.4 angstrom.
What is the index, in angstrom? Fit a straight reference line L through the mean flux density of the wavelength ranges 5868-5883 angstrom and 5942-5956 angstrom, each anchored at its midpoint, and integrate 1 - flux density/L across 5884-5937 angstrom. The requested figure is 2.8 angstrom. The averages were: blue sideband 1.82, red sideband 1.79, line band 1.71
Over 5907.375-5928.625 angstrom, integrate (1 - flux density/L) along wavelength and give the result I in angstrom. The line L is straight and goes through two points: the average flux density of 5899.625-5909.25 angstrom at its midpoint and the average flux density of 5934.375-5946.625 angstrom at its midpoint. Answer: 1.05 angstrom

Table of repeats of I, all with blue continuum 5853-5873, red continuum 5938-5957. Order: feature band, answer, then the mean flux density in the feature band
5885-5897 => 0.9 angstrom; 1.64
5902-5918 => -0.4 angstrom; 1.81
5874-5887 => -0.1 angstrom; 1.78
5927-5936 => 0.7 angstrom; 1.65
